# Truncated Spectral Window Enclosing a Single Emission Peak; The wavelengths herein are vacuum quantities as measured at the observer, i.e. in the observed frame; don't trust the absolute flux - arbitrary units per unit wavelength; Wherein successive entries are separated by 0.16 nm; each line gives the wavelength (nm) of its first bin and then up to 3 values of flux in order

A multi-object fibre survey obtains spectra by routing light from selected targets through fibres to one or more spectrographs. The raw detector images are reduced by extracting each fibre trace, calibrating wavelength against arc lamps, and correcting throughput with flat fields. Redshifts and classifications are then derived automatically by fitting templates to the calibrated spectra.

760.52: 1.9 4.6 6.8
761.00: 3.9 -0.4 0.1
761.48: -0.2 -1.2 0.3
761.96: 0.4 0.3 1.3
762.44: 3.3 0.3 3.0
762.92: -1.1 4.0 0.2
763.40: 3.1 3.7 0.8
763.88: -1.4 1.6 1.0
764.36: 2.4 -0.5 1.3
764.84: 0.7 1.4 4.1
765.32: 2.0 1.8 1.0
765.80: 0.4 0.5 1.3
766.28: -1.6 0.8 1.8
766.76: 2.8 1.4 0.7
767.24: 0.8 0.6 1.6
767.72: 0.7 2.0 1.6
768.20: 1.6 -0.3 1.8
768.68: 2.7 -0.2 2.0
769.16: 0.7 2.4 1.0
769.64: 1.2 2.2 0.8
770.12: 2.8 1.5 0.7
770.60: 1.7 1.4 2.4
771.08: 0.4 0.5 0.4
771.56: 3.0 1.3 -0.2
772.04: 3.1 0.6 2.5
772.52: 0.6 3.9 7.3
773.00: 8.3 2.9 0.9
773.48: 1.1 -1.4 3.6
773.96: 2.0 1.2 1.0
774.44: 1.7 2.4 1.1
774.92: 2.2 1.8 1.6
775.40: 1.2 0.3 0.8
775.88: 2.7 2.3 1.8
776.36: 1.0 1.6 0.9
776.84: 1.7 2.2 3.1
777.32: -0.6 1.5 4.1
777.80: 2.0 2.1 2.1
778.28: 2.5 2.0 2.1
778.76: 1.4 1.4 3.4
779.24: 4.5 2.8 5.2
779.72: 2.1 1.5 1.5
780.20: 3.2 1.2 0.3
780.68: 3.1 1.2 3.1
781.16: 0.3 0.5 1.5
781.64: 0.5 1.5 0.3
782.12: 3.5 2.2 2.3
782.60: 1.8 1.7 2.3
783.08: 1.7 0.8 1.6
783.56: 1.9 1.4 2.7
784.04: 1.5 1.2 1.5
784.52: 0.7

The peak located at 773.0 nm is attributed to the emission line H-gamma 4340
